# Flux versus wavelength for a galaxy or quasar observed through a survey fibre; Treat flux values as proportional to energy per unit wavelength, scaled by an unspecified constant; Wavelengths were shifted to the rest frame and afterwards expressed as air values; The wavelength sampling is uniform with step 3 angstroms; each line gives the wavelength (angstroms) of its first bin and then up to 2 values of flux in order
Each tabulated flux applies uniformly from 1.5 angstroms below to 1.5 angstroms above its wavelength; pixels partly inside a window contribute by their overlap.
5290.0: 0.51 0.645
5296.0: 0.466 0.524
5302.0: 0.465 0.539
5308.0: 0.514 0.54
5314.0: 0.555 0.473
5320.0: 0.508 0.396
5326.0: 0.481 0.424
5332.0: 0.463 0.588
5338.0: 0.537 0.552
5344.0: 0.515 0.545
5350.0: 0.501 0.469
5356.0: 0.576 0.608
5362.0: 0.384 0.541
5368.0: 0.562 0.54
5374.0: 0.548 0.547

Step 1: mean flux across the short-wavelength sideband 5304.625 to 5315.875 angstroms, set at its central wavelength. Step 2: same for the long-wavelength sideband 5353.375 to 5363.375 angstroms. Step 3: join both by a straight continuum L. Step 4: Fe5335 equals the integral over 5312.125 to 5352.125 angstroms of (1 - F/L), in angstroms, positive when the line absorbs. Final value 1.8 angstroms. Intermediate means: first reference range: 0.535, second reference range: 0.518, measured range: 0.503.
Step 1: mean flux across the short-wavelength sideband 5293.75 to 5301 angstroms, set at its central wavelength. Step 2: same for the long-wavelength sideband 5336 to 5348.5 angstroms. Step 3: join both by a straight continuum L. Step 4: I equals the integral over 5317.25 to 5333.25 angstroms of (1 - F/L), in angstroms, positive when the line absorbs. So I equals 2.2 angstroms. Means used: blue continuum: 0.508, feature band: 0.456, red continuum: 0.539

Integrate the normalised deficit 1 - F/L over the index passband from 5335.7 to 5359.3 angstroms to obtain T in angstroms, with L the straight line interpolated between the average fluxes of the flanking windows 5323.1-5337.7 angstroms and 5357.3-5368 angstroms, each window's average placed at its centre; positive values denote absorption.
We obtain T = -1.56 angstroms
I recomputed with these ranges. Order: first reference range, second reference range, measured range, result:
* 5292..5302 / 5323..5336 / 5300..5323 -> -0.1 angstroms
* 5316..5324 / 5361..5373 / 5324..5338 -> -0.5 angstroms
